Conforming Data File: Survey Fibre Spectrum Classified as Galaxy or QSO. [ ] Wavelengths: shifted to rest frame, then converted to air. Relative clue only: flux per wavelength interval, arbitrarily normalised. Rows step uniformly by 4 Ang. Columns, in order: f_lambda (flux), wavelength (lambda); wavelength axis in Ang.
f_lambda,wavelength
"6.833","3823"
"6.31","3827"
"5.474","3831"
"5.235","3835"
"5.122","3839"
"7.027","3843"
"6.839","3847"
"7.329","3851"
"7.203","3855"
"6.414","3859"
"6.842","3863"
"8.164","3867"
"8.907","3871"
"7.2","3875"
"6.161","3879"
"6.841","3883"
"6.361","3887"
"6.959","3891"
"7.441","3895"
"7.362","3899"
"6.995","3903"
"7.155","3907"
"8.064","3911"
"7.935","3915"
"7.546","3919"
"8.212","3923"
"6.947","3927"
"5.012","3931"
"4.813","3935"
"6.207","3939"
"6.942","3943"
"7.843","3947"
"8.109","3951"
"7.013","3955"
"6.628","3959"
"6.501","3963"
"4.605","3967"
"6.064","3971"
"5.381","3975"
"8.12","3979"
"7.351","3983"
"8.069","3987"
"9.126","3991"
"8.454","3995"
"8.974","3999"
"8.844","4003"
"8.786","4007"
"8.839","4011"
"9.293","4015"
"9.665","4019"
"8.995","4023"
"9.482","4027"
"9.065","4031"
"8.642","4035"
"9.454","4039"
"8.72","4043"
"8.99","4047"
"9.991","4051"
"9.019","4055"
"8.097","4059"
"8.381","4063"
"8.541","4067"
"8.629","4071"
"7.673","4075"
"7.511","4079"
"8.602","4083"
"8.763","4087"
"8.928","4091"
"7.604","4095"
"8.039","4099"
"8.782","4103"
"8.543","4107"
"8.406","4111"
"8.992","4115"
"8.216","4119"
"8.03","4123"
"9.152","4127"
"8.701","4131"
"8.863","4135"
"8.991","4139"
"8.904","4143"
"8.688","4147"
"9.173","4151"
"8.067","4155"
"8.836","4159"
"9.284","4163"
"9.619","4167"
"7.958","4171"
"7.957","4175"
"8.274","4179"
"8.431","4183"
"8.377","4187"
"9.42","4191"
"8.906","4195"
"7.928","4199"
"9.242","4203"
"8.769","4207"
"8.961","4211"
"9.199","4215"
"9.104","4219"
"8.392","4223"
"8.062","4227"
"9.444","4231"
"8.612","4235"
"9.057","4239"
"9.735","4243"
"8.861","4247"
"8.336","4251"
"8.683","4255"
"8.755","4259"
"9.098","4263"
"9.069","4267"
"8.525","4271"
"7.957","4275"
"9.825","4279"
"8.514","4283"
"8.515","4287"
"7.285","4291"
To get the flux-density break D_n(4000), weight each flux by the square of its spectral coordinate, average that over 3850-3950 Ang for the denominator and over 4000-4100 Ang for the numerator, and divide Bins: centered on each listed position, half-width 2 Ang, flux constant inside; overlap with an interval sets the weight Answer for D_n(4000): 1.3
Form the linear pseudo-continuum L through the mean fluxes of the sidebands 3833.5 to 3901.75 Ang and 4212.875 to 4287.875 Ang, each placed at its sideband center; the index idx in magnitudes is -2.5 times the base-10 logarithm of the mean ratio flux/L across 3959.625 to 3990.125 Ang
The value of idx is 0.12 mag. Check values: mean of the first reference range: 6.92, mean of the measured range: 6.68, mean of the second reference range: 8.83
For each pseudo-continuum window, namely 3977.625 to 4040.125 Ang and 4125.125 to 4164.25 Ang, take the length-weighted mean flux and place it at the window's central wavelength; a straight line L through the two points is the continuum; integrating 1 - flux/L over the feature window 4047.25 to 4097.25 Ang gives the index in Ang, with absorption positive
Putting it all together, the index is 1.9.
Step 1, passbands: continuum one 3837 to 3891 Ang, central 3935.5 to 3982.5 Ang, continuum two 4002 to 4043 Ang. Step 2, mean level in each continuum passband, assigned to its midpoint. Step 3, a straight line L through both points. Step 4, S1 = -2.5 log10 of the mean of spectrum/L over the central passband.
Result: 0.23 mag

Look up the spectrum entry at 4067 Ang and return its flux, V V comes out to 8.541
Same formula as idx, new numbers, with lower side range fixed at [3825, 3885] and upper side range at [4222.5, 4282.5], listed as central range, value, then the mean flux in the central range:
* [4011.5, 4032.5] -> -0.21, 9.27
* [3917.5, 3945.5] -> 0.10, 6.53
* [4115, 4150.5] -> -0.07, 8.73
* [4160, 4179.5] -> -0.03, 8.66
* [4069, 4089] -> -0.04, 8.24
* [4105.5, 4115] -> -0.06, 8.58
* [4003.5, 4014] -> -0.17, 8.86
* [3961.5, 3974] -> 0.28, 5.66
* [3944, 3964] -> 0.00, 7.24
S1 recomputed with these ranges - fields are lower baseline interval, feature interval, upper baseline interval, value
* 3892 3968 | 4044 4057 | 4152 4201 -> -0.20 mag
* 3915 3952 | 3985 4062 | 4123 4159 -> -0.17 mag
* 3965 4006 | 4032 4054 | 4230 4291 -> -0.17 mag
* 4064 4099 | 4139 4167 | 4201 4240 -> -0.04 mag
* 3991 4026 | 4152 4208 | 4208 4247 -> 0.04 mag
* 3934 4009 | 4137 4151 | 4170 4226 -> -0.07 mag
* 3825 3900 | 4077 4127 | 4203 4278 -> -0.04 mag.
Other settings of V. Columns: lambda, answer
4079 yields 7.511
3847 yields 6.839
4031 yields 9.065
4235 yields 8.612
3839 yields 5.122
